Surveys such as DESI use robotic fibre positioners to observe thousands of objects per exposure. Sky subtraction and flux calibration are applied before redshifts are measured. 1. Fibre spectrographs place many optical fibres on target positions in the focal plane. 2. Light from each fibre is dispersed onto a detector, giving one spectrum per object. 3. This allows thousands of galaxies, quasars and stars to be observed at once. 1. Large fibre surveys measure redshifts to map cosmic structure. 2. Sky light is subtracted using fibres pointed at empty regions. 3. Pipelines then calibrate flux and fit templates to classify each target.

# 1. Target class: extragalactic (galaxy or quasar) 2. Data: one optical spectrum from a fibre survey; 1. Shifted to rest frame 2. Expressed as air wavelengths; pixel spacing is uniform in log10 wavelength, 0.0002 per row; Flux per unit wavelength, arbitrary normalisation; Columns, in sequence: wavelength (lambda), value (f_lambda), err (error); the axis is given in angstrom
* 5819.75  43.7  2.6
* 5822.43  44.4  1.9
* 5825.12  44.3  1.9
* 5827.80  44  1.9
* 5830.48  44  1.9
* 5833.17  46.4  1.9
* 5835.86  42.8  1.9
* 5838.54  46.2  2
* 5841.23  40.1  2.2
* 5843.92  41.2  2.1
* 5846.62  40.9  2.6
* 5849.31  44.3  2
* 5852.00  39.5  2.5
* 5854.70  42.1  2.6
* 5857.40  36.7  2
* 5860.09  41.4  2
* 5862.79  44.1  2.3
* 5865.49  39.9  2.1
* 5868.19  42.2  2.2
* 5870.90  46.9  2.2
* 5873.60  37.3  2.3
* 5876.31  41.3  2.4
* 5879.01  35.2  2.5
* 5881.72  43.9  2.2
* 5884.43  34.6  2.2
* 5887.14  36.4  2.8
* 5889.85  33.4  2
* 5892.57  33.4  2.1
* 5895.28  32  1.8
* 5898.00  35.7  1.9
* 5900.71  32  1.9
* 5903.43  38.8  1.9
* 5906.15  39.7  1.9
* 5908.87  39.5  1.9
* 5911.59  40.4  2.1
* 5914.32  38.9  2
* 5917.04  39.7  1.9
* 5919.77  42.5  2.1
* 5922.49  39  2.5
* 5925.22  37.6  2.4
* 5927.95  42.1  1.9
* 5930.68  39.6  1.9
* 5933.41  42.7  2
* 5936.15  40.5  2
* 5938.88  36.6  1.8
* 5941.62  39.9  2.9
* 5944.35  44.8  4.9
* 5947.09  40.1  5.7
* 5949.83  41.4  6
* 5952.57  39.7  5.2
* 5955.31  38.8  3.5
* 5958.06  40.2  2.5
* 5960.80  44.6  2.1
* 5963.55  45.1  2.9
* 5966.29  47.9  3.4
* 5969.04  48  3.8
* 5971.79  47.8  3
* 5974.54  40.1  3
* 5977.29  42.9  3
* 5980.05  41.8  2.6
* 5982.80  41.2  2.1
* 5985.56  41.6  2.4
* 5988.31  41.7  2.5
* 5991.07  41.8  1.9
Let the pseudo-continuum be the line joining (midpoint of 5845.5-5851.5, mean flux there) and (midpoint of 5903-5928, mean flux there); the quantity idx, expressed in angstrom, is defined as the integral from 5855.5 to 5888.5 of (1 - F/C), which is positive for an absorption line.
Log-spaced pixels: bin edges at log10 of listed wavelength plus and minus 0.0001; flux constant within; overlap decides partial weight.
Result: 1.09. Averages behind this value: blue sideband 42.3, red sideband 39.7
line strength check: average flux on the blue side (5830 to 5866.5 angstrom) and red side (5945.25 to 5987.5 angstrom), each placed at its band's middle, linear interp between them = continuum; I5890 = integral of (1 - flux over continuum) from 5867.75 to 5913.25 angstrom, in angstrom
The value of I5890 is 4.9 angstrom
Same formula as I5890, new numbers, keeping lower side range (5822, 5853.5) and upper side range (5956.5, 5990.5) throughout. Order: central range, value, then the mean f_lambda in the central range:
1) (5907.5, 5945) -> 2.8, 40.2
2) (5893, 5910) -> 2.8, 36.1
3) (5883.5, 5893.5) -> 2.0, 34.5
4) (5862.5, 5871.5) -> 0.1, 42.9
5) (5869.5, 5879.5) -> 0.6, 40.6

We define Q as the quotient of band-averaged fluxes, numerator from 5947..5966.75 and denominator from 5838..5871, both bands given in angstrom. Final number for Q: 1.01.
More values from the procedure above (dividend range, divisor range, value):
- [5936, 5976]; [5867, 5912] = 1.12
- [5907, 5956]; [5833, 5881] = 0.97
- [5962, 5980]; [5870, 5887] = 1.14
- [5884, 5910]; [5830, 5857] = 0.84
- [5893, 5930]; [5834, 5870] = 0.91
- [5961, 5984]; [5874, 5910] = 1.21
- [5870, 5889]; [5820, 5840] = 0.88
